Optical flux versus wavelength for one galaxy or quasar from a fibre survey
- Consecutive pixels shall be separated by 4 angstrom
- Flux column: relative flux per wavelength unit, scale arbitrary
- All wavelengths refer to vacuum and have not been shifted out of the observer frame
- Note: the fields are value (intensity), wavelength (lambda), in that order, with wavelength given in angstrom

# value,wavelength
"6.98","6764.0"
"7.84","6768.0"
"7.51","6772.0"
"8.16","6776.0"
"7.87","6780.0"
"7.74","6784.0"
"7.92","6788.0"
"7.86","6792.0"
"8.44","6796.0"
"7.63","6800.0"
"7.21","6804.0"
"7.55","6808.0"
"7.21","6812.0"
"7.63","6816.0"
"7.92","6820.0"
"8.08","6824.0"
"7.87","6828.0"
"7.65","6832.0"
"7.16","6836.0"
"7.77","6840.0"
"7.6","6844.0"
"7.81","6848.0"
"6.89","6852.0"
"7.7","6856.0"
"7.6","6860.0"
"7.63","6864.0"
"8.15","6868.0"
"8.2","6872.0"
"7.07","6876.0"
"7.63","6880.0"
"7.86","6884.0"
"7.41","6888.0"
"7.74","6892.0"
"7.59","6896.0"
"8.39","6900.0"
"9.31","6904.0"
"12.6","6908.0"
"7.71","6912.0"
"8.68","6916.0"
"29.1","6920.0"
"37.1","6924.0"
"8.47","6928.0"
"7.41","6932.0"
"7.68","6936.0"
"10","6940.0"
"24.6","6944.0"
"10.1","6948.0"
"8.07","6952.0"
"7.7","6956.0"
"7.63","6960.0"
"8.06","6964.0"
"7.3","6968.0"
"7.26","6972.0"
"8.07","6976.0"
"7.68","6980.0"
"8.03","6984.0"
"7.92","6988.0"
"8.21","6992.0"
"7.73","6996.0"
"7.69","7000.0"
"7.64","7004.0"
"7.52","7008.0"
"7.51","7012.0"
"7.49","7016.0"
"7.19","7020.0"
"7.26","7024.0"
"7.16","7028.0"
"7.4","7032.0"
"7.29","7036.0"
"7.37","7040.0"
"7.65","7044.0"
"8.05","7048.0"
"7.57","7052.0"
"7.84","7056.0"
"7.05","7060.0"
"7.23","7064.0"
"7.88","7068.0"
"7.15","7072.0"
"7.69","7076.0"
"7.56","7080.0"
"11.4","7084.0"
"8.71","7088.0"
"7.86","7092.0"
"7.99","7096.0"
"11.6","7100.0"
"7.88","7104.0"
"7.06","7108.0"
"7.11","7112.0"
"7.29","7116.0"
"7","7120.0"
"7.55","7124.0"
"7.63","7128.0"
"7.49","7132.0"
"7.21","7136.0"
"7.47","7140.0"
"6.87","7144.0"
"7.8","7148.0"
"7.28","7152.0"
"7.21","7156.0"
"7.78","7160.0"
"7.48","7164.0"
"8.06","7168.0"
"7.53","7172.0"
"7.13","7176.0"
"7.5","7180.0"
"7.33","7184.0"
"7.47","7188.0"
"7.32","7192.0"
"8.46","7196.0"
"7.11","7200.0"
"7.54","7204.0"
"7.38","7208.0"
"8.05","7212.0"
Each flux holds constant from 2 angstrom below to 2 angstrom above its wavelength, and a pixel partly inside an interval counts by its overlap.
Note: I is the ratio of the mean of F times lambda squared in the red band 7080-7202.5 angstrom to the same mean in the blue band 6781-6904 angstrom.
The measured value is 1.10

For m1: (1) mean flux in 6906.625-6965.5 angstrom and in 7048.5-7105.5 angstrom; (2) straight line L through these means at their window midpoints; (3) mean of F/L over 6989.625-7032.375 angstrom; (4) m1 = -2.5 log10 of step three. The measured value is 0.36 mag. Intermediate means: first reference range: 13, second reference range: 8.24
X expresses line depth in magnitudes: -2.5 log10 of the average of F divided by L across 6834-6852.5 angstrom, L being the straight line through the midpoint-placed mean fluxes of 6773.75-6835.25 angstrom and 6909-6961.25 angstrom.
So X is 0.25 mag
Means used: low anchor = 7.77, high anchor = 13.5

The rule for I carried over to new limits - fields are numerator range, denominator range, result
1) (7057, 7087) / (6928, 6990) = 0.91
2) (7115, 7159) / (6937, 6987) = 0.82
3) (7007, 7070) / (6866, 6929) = 0.68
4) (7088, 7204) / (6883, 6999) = 0.77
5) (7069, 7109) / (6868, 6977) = 0.84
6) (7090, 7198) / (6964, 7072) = 1.05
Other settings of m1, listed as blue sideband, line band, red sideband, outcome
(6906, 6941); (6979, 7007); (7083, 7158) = 0.47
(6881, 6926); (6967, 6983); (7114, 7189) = 0.43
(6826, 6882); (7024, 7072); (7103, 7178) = 0.00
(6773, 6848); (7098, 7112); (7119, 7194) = -0.15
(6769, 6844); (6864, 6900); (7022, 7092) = 0.00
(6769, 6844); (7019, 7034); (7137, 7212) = 0.05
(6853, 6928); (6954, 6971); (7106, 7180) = 0.28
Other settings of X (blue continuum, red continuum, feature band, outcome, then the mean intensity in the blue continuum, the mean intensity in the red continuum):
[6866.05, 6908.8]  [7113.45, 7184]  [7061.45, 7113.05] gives -0.09 mag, 8.24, 7.42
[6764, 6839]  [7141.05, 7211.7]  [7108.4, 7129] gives 0.04 mag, 7.72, 7.5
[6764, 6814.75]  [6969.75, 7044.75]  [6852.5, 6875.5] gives -0.01 mag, 7.71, 7.58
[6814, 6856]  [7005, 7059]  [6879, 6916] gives -0.12 mag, 7.64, 7.48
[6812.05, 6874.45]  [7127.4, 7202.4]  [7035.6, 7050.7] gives -0.01 mag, 7.69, 7.48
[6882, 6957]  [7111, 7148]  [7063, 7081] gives 0.15 mag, 12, 7.32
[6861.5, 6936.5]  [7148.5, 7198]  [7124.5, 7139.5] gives 0.08 mag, 10.9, 7.55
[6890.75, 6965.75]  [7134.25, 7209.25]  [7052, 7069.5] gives 0.26 mag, 12.1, 7.47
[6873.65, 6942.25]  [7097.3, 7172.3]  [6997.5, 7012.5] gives 0.27 mag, 11.3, 7.65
